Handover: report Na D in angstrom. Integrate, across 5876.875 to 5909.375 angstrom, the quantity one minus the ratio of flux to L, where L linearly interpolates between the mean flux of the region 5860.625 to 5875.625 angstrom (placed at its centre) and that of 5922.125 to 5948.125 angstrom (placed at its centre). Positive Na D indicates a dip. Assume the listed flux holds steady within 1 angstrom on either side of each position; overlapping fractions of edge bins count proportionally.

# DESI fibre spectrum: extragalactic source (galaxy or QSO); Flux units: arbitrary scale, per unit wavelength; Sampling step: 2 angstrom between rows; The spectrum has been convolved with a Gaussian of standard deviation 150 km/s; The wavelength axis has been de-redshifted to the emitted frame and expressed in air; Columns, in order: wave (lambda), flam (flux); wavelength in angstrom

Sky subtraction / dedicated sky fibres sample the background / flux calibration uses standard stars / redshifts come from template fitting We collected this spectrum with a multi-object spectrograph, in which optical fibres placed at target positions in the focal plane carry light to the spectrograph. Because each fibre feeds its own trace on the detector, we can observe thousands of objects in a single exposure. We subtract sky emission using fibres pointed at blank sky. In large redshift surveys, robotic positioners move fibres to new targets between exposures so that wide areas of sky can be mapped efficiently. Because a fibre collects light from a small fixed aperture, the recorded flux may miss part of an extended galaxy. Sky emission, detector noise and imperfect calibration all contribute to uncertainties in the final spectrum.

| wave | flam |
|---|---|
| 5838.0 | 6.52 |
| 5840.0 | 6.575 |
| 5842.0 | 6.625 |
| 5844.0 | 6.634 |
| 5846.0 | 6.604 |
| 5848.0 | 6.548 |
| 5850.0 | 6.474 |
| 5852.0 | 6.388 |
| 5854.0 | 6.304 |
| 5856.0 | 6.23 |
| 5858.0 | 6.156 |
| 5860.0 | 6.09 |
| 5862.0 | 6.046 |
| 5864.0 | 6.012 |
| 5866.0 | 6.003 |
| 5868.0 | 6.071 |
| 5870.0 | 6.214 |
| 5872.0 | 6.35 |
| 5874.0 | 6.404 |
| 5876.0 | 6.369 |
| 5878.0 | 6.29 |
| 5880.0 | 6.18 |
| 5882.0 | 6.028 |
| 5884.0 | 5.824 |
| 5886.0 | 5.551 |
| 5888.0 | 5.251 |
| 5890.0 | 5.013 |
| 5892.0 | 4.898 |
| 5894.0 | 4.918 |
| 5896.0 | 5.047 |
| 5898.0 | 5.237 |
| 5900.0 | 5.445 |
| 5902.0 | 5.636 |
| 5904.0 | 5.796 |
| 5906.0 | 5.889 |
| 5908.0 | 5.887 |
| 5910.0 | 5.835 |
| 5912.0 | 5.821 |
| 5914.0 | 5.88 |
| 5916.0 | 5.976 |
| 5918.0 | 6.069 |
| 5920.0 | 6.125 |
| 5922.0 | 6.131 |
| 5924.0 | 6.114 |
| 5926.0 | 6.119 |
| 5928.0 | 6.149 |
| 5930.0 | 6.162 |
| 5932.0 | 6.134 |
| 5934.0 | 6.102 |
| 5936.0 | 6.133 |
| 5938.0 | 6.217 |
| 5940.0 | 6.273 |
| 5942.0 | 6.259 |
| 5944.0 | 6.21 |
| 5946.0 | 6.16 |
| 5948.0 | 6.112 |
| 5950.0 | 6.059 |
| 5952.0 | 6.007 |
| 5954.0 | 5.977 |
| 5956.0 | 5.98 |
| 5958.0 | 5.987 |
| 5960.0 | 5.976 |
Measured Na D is 3.2 angstrom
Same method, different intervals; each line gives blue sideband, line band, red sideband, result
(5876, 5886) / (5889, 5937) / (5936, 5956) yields 2.5 angstrom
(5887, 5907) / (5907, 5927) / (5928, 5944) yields -0.8 angstrom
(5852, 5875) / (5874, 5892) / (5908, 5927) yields 0.9 angstrom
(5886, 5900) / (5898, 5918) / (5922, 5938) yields -0.9 angstrom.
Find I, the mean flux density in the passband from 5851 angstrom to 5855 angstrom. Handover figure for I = 6.35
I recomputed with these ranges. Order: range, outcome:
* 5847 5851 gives 6.51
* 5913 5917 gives 5.93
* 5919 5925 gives 6.12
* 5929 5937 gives 6.13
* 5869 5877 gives 6.33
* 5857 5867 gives 6.06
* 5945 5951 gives 6.11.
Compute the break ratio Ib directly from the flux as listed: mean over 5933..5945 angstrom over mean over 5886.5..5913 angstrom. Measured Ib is 1.1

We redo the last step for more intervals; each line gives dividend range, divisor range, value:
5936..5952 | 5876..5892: 1.08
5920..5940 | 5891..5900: 1.21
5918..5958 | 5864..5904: 1.07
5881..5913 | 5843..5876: 0.88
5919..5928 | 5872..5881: 0.97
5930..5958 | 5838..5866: 0.96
